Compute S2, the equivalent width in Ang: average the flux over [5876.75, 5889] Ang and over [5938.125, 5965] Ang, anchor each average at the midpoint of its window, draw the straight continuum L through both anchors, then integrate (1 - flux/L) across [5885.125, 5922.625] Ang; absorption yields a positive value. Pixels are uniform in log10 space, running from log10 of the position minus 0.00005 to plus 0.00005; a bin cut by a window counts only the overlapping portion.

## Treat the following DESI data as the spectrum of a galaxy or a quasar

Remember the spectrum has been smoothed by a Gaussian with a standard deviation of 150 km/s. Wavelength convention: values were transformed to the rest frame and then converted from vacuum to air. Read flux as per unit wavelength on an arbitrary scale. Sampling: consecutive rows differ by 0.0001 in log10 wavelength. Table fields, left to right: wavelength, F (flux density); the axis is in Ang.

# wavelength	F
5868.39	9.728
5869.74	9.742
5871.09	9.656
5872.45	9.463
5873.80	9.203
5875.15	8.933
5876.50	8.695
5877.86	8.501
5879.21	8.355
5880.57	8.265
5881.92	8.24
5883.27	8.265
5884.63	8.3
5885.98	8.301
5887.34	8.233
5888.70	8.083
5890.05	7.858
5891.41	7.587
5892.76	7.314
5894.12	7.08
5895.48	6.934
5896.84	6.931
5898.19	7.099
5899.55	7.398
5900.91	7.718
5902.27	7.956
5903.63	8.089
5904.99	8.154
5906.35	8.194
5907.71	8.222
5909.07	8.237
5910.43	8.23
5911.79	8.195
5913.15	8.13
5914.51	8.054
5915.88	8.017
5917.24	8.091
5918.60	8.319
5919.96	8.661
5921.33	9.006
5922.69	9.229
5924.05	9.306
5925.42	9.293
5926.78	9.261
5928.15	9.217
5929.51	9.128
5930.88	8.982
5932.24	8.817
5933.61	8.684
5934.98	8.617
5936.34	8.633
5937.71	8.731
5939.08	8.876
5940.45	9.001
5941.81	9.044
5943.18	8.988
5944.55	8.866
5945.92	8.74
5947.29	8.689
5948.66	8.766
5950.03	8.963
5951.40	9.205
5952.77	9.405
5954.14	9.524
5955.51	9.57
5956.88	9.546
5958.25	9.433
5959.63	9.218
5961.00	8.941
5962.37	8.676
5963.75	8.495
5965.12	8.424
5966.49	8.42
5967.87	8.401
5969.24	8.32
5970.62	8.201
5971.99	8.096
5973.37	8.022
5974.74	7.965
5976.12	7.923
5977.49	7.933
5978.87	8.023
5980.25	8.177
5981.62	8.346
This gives 2.5 Ang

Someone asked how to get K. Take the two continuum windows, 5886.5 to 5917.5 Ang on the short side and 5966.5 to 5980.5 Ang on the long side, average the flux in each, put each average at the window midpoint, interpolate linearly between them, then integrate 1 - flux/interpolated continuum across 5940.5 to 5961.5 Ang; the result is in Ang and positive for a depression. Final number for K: -2.89 Ang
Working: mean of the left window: 7.82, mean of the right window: 8.12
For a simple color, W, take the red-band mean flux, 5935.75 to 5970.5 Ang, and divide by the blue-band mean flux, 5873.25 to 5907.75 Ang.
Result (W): 1.11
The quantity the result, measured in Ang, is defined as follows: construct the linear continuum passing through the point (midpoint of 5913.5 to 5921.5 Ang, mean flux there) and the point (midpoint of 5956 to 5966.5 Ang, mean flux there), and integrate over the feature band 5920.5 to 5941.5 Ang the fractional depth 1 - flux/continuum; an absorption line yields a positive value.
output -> -1.2 Ang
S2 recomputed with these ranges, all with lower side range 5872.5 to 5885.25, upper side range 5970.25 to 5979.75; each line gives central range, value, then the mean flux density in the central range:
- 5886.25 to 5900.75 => 1.72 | 7.48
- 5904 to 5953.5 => -2.59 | 8.72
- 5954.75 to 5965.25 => -1.25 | 9.07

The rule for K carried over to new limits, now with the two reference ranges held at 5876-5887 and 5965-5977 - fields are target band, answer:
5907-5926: -0.48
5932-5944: -0.84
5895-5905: 0.98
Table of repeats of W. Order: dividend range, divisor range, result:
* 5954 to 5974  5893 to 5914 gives 1.12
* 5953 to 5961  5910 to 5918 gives 1.16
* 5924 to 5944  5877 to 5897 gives 1.13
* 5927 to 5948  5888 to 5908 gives 1.16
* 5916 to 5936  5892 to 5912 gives 1.15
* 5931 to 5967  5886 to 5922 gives 1.13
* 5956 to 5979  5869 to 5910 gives 1.04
